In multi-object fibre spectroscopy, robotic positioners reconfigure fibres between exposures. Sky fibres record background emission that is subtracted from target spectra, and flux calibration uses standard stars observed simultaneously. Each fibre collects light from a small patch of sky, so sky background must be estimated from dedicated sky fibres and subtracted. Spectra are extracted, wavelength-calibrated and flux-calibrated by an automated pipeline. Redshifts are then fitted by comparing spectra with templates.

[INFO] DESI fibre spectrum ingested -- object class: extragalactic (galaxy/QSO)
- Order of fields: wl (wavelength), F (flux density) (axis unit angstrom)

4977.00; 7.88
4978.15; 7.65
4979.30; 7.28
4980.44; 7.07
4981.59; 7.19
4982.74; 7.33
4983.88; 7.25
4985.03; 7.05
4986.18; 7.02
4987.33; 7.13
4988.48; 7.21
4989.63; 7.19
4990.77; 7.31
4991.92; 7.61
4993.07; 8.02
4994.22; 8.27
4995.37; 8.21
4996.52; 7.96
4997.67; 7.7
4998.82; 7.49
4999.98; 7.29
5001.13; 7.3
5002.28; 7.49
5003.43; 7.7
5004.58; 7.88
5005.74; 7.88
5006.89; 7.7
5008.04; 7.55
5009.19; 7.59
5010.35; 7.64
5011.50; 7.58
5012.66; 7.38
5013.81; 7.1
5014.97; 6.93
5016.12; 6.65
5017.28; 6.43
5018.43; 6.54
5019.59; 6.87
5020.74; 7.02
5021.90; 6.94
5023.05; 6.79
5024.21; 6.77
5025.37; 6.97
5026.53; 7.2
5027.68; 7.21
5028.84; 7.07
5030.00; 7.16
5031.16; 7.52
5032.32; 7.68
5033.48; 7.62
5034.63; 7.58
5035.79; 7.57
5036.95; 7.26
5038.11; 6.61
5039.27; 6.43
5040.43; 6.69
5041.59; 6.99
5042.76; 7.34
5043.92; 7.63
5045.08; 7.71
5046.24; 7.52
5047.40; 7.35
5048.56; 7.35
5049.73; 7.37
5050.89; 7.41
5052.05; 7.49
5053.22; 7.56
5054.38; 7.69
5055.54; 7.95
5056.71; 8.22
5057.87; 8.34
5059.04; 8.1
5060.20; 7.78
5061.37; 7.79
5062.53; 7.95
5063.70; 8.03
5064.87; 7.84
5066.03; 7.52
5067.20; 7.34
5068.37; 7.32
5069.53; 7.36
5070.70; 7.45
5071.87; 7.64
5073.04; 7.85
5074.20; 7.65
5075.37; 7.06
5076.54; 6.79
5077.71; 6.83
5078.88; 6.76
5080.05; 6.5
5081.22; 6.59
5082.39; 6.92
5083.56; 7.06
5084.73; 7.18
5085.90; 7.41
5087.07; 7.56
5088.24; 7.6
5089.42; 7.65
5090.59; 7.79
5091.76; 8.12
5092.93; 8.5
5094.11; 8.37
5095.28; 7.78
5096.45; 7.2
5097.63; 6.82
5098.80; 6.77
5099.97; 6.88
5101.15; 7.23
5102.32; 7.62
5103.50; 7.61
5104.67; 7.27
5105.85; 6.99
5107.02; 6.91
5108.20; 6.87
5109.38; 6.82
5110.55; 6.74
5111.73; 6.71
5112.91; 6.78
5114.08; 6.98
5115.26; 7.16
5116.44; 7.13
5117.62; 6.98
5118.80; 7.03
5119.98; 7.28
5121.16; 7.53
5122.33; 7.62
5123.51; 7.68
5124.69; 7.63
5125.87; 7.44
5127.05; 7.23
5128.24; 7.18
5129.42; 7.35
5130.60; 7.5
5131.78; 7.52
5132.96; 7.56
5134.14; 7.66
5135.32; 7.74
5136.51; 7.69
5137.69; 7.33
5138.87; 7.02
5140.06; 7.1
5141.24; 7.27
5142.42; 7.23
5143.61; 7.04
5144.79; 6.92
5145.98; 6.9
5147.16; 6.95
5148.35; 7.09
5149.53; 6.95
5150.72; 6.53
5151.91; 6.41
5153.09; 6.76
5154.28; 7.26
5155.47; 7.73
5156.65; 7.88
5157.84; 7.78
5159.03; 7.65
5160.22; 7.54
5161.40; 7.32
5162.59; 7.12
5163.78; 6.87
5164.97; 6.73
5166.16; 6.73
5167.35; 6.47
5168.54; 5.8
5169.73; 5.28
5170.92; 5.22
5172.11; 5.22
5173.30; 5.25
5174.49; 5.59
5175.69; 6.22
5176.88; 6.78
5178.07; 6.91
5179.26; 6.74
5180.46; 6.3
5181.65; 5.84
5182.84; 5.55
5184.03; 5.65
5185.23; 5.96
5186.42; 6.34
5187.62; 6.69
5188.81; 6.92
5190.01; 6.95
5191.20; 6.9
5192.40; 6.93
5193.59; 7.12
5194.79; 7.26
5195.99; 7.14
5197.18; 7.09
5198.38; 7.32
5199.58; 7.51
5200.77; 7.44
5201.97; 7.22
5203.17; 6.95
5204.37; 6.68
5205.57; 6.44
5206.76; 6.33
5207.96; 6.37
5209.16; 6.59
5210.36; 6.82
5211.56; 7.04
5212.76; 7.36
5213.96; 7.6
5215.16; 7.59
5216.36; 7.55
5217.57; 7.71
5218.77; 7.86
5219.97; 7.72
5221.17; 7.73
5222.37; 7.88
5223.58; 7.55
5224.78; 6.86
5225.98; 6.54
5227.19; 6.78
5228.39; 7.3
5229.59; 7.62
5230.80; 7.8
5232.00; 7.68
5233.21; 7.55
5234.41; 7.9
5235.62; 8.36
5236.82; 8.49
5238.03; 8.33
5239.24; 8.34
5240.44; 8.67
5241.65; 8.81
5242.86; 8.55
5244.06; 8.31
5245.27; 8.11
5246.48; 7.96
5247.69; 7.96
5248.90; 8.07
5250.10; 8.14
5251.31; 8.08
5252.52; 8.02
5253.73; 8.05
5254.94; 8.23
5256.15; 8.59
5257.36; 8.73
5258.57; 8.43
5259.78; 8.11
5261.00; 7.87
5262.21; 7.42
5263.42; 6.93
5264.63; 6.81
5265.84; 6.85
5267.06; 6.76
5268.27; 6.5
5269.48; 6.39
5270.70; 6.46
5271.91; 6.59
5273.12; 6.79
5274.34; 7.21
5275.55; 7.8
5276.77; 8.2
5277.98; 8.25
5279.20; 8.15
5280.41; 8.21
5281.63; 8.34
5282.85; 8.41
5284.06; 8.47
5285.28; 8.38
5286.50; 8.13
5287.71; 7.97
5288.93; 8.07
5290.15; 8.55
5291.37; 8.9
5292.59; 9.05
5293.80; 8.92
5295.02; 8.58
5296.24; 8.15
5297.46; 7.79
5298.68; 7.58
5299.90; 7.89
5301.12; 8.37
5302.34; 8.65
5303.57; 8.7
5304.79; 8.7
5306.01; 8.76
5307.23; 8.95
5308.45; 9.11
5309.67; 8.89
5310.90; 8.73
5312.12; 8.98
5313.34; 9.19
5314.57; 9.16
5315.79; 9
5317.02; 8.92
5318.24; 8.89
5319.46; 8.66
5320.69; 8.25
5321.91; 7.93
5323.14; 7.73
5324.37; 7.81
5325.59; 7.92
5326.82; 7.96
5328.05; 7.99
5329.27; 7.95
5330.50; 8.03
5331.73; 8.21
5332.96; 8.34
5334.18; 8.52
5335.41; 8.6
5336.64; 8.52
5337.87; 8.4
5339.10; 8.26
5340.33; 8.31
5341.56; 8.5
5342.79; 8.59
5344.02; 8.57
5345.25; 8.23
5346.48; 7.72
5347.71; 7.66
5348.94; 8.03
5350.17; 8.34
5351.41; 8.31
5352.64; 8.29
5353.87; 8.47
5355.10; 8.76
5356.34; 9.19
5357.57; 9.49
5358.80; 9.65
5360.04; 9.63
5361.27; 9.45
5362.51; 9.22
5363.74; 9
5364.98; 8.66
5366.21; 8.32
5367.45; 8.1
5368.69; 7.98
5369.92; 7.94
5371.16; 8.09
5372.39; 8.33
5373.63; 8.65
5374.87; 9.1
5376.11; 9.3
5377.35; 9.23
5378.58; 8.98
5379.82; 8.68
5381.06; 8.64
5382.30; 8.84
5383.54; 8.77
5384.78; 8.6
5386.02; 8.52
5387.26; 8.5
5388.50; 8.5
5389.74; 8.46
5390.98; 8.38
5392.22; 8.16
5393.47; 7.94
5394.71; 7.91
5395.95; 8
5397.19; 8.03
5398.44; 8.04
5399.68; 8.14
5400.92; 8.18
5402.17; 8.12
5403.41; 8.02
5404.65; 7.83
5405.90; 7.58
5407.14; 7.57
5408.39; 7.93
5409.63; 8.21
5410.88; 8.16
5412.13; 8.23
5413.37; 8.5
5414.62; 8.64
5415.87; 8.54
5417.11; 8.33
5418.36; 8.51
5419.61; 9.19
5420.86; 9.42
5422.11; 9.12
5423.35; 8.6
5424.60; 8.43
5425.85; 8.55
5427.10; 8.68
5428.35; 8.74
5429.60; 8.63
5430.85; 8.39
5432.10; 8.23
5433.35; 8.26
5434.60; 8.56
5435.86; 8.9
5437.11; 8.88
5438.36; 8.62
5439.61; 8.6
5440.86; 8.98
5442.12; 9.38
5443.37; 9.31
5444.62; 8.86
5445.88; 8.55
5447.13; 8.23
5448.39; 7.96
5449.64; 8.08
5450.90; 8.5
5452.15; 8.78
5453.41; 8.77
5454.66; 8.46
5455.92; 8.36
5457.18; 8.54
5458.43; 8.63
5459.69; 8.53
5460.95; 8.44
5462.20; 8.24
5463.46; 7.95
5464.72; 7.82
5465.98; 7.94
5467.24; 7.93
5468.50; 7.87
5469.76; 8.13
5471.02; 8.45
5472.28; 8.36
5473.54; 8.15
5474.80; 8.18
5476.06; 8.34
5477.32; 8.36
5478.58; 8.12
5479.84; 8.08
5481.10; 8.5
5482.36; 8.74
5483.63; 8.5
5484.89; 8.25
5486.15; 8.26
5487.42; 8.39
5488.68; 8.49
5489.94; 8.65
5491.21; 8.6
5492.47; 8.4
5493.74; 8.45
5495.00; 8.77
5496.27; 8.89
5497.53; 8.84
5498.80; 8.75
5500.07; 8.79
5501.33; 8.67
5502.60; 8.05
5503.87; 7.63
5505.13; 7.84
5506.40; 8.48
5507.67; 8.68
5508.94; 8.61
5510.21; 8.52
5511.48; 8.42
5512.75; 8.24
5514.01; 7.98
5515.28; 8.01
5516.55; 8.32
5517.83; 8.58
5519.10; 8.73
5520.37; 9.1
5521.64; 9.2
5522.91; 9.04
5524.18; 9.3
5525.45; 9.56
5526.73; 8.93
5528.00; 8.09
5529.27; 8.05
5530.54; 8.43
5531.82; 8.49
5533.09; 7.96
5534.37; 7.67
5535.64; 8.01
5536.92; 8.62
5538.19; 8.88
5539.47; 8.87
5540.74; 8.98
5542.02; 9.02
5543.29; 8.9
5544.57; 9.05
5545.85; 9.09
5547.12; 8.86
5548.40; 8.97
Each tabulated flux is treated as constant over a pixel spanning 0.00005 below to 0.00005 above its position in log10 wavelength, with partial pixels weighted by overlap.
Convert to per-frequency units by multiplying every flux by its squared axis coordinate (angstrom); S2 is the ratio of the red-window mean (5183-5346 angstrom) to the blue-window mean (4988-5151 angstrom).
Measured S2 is 1.2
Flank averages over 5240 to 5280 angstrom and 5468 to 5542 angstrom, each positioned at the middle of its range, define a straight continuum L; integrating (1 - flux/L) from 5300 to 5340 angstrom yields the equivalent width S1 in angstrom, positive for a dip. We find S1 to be -2.9 angstrom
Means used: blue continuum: 7.75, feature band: 8.49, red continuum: 8.48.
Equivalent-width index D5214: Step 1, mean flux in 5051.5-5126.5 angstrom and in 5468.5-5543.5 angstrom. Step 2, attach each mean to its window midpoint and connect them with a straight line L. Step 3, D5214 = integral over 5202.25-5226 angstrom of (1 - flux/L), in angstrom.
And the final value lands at 1.7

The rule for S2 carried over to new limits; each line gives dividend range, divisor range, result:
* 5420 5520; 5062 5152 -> 1.33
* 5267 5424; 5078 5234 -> 1.27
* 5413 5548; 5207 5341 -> 1.15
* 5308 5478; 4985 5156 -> 1.31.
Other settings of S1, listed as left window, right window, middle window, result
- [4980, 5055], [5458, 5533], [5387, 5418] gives 0.23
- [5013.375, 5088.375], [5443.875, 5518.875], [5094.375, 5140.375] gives 1.33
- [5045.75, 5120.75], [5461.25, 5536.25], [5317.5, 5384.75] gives -3.87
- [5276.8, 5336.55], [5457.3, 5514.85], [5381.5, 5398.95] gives 0.12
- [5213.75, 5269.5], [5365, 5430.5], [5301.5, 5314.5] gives -1.31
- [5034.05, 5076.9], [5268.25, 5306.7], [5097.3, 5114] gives 1.36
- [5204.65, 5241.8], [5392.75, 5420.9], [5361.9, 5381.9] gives -1.44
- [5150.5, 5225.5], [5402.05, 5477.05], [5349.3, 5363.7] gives -1.93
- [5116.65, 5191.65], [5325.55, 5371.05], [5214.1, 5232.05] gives -0.08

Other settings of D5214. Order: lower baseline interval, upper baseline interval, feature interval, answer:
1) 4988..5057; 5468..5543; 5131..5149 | 0.87 angstrom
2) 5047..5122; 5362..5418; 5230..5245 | -0.66 angstrom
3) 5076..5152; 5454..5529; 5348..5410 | -3.07 angstrom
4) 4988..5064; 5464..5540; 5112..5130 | 0.87 angstrom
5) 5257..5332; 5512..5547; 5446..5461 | 0.04 angstrom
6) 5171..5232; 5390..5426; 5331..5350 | -1.16 angstrom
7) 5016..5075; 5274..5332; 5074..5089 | 0.92 angstrom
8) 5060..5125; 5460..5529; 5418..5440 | -1.15 angstrom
